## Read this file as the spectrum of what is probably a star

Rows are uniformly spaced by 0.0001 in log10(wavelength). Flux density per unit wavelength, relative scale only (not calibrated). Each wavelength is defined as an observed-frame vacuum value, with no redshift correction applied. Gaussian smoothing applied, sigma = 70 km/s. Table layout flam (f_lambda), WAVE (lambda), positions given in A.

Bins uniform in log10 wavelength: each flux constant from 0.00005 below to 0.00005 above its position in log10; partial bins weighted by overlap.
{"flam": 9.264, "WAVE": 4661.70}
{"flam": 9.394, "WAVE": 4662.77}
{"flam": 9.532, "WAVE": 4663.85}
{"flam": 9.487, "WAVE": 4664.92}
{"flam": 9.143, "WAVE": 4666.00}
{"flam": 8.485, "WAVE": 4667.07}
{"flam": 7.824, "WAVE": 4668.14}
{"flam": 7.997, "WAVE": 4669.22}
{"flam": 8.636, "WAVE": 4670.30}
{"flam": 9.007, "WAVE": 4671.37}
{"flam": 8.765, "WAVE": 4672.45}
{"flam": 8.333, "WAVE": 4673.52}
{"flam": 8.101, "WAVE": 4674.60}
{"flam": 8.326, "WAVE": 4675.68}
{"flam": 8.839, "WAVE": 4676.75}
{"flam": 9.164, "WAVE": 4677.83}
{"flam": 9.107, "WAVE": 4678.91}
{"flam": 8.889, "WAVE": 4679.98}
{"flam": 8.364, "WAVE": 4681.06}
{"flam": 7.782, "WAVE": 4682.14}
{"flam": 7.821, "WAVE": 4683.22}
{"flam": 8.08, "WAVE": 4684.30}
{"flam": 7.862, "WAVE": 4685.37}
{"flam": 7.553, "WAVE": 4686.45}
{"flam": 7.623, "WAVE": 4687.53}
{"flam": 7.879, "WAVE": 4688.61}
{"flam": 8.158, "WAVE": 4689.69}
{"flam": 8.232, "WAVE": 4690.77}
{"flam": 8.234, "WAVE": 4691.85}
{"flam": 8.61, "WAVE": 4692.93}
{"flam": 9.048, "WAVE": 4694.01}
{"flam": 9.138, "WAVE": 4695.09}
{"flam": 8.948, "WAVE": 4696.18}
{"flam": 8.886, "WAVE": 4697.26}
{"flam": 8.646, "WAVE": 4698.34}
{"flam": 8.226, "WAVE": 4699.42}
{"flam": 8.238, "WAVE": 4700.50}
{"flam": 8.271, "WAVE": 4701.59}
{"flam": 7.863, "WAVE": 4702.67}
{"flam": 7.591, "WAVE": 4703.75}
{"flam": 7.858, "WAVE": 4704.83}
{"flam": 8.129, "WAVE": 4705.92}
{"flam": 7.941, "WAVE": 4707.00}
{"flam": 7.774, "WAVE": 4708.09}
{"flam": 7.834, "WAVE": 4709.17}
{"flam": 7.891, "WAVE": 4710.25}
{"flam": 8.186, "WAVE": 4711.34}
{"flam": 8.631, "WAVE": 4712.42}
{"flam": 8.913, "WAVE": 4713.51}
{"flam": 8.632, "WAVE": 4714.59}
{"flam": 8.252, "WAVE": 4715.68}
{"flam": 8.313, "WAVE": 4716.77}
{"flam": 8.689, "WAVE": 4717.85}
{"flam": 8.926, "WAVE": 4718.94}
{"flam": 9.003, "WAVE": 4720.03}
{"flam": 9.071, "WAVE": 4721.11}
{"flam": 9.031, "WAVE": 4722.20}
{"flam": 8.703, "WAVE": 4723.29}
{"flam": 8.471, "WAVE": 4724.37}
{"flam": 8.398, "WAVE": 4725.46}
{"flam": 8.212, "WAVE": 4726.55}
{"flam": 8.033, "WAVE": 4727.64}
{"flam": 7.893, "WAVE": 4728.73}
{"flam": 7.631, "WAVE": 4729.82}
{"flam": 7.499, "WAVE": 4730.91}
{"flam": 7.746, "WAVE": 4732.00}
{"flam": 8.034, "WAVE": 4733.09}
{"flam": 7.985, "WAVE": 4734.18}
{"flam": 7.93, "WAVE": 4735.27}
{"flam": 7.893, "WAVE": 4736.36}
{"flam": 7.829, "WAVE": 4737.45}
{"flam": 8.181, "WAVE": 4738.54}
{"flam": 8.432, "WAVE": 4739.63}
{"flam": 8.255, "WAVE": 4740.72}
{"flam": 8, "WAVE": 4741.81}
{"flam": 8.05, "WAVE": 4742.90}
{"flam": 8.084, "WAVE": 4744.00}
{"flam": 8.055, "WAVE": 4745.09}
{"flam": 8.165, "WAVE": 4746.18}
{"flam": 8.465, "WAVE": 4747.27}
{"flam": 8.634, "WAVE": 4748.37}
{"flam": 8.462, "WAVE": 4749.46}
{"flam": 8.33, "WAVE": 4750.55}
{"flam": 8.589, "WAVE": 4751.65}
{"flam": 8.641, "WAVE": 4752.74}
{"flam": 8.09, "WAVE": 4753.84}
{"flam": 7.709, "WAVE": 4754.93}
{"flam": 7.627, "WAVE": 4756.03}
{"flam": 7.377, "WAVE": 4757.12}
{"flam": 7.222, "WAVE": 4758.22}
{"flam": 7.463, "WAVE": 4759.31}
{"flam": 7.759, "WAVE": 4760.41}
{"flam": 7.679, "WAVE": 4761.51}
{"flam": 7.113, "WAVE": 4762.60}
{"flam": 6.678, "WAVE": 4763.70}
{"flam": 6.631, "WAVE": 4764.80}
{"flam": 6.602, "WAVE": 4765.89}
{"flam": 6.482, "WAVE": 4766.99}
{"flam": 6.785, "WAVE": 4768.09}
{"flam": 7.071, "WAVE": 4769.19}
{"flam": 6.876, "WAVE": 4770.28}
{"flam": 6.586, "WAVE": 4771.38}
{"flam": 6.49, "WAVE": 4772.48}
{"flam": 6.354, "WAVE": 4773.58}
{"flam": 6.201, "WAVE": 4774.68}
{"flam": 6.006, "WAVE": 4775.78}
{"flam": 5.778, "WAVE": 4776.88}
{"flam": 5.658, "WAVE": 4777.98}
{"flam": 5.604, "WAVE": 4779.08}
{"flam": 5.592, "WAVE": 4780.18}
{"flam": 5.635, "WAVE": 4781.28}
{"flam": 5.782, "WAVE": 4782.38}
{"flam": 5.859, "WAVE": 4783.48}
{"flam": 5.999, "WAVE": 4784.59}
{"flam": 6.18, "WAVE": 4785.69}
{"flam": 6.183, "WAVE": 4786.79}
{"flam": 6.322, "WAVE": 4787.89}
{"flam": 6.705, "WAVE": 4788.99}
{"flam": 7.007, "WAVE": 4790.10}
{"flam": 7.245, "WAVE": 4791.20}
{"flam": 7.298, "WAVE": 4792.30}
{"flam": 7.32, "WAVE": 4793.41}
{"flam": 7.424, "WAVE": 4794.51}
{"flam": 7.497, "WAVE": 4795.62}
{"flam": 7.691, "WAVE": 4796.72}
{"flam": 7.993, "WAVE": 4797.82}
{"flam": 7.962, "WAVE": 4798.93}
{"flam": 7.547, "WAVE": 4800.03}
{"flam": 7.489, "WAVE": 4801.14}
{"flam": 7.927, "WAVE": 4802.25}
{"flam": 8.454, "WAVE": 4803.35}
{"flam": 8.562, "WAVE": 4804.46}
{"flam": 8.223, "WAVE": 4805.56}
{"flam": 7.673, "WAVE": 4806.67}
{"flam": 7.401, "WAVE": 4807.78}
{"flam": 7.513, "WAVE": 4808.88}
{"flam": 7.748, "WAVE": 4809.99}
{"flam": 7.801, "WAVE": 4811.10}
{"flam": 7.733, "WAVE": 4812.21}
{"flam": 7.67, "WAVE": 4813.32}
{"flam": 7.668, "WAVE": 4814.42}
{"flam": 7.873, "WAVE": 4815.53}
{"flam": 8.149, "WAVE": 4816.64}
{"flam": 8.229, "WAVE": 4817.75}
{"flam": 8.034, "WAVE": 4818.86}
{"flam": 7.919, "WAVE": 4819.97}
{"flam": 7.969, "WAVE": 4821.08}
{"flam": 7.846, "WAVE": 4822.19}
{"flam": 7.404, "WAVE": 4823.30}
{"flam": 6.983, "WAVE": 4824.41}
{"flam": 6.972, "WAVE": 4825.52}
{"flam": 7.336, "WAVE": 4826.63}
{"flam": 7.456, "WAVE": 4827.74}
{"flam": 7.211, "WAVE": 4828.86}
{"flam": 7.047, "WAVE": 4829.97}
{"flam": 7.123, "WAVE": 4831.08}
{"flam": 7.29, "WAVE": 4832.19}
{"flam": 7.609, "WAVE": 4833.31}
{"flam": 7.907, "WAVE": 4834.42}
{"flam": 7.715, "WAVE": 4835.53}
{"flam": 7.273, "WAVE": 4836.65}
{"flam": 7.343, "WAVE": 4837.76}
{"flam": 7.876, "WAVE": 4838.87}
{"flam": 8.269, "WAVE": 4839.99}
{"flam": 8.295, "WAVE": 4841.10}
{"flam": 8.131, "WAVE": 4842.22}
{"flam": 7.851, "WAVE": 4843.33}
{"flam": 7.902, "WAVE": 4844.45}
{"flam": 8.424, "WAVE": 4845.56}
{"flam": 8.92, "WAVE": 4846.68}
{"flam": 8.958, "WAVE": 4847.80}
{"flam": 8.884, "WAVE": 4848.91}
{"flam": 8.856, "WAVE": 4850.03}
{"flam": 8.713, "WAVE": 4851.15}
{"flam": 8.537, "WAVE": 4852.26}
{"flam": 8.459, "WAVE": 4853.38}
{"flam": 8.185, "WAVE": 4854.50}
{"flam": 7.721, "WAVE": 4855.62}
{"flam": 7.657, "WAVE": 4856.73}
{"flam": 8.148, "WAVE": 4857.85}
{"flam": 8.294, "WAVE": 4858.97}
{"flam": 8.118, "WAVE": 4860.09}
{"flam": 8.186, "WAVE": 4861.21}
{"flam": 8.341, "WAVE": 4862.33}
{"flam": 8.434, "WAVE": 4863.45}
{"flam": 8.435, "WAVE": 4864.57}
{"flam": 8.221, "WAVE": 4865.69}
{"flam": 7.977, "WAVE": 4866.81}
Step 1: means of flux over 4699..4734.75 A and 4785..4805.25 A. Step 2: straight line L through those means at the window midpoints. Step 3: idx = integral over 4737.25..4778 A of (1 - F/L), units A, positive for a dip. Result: 1.8 A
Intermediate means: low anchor 8.24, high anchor 7.38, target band 7.45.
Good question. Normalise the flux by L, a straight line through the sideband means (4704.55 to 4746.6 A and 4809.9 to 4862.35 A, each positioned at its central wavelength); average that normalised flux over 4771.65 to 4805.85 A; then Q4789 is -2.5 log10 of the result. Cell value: 0.18 mag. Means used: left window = 8.22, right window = 7.91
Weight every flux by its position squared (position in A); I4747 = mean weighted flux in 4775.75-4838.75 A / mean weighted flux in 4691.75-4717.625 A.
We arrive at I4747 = 0.91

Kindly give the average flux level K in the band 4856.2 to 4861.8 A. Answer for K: 8.08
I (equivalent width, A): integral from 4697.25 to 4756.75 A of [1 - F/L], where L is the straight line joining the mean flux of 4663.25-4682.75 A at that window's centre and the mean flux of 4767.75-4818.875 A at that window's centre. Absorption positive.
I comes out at -2.1 A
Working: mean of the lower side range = 8.65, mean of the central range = 8.23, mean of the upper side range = 7.07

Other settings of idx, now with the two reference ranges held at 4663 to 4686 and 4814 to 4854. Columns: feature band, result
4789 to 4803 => 0.9 A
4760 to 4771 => 1.7 A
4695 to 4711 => 0.5 A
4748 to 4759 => 0.3 A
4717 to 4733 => 0.0 A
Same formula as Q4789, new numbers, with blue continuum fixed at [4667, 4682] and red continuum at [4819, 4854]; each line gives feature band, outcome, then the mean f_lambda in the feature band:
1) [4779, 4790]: 0.318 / 6.04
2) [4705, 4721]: 0.002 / 8.37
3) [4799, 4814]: 0.024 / 7.83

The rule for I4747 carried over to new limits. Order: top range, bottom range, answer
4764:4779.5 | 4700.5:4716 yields 0.81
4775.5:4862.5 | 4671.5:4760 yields 0.96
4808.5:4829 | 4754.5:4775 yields 1.12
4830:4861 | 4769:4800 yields 1.26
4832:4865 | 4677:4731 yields 1.04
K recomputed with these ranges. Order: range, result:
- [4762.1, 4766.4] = 6.75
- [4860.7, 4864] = 8.32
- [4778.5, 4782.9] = 5.66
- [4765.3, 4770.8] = 6.77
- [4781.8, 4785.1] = 5.87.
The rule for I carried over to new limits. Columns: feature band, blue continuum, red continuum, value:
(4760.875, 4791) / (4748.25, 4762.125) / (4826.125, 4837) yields 5.5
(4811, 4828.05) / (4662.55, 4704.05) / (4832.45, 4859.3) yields 1.1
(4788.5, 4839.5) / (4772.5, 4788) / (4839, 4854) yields -3.1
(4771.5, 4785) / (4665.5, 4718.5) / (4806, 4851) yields 3.5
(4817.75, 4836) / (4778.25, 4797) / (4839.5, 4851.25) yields 0.8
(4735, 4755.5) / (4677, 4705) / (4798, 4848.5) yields -0.2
